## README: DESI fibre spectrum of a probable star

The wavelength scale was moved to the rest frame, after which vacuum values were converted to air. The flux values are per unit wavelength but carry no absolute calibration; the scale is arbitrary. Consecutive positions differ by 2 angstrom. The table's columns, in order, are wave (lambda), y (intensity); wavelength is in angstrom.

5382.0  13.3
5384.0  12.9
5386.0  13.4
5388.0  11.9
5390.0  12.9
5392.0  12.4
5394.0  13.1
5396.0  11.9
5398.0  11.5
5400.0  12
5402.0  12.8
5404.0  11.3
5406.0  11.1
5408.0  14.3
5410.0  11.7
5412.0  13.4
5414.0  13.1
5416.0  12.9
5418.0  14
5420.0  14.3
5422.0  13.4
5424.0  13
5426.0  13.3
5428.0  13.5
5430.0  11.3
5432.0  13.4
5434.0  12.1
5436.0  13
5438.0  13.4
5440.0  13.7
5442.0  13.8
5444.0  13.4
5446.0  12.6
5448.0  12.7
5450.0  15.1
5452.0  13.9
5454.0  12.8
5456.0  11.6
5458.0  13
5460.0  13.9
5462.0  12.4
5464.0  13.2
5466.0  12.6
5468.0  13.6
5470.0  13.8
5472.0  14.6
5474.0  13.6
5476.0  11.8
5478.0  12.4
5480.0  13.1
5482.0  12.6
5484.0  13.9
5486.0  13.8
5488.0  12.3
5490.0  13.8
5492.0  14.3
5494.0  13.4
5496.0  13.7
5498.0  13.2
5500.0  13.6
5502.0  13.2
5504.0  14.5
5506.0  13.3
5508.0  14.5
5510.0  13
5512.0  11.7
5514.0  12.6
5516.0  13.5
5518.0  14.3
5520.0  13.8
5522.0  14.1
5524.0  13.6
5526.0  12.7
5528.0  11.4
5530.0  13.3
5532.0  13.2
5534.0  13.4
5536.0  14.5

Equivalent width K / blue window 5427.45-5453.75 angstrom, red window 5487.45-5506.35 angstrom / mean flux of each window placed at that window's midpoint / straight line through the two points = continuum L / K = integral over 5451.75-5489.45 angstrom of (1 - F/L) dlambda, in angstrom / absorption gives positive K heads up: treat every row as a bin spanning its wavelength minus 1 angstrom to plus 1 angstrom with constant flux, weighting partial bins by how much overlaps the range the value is 0.9 angstrom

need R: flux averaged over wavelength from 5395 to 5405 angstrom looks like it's 11.9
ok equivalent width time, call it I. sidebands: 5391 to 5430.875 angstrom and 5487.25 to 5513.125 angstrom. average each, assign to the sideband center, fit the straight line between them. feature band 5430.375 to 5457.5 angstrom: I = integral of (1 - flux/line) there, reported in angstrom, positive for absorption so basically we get -0.3 angstrom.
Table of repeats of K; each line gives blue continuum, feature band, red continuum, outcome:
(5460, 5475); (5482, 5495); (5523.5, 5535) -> -0.25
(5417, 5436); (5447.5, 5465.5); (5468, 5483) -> -0.03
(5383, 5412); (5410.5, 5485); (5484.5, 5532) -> -1.98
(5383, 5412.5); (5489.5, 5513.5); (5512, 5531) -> -0.81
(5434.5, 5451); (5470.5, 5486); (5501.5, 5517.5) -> 0.19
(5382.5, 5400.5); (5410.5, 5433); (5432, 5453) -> -0.34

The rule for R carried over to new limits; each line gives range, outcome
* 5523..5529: 12.6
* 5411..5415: 13.2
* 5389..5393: 12.7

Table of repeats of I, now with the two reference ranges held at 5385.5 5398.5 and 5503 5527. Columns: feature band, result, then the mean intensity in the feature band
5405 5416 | -0.1 angstrom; 12.7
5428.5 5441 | 0.0 angstrom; 12.8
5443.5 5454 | -0.5 angstrom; 13.5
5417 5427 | -0.7 angstrom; 13.6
